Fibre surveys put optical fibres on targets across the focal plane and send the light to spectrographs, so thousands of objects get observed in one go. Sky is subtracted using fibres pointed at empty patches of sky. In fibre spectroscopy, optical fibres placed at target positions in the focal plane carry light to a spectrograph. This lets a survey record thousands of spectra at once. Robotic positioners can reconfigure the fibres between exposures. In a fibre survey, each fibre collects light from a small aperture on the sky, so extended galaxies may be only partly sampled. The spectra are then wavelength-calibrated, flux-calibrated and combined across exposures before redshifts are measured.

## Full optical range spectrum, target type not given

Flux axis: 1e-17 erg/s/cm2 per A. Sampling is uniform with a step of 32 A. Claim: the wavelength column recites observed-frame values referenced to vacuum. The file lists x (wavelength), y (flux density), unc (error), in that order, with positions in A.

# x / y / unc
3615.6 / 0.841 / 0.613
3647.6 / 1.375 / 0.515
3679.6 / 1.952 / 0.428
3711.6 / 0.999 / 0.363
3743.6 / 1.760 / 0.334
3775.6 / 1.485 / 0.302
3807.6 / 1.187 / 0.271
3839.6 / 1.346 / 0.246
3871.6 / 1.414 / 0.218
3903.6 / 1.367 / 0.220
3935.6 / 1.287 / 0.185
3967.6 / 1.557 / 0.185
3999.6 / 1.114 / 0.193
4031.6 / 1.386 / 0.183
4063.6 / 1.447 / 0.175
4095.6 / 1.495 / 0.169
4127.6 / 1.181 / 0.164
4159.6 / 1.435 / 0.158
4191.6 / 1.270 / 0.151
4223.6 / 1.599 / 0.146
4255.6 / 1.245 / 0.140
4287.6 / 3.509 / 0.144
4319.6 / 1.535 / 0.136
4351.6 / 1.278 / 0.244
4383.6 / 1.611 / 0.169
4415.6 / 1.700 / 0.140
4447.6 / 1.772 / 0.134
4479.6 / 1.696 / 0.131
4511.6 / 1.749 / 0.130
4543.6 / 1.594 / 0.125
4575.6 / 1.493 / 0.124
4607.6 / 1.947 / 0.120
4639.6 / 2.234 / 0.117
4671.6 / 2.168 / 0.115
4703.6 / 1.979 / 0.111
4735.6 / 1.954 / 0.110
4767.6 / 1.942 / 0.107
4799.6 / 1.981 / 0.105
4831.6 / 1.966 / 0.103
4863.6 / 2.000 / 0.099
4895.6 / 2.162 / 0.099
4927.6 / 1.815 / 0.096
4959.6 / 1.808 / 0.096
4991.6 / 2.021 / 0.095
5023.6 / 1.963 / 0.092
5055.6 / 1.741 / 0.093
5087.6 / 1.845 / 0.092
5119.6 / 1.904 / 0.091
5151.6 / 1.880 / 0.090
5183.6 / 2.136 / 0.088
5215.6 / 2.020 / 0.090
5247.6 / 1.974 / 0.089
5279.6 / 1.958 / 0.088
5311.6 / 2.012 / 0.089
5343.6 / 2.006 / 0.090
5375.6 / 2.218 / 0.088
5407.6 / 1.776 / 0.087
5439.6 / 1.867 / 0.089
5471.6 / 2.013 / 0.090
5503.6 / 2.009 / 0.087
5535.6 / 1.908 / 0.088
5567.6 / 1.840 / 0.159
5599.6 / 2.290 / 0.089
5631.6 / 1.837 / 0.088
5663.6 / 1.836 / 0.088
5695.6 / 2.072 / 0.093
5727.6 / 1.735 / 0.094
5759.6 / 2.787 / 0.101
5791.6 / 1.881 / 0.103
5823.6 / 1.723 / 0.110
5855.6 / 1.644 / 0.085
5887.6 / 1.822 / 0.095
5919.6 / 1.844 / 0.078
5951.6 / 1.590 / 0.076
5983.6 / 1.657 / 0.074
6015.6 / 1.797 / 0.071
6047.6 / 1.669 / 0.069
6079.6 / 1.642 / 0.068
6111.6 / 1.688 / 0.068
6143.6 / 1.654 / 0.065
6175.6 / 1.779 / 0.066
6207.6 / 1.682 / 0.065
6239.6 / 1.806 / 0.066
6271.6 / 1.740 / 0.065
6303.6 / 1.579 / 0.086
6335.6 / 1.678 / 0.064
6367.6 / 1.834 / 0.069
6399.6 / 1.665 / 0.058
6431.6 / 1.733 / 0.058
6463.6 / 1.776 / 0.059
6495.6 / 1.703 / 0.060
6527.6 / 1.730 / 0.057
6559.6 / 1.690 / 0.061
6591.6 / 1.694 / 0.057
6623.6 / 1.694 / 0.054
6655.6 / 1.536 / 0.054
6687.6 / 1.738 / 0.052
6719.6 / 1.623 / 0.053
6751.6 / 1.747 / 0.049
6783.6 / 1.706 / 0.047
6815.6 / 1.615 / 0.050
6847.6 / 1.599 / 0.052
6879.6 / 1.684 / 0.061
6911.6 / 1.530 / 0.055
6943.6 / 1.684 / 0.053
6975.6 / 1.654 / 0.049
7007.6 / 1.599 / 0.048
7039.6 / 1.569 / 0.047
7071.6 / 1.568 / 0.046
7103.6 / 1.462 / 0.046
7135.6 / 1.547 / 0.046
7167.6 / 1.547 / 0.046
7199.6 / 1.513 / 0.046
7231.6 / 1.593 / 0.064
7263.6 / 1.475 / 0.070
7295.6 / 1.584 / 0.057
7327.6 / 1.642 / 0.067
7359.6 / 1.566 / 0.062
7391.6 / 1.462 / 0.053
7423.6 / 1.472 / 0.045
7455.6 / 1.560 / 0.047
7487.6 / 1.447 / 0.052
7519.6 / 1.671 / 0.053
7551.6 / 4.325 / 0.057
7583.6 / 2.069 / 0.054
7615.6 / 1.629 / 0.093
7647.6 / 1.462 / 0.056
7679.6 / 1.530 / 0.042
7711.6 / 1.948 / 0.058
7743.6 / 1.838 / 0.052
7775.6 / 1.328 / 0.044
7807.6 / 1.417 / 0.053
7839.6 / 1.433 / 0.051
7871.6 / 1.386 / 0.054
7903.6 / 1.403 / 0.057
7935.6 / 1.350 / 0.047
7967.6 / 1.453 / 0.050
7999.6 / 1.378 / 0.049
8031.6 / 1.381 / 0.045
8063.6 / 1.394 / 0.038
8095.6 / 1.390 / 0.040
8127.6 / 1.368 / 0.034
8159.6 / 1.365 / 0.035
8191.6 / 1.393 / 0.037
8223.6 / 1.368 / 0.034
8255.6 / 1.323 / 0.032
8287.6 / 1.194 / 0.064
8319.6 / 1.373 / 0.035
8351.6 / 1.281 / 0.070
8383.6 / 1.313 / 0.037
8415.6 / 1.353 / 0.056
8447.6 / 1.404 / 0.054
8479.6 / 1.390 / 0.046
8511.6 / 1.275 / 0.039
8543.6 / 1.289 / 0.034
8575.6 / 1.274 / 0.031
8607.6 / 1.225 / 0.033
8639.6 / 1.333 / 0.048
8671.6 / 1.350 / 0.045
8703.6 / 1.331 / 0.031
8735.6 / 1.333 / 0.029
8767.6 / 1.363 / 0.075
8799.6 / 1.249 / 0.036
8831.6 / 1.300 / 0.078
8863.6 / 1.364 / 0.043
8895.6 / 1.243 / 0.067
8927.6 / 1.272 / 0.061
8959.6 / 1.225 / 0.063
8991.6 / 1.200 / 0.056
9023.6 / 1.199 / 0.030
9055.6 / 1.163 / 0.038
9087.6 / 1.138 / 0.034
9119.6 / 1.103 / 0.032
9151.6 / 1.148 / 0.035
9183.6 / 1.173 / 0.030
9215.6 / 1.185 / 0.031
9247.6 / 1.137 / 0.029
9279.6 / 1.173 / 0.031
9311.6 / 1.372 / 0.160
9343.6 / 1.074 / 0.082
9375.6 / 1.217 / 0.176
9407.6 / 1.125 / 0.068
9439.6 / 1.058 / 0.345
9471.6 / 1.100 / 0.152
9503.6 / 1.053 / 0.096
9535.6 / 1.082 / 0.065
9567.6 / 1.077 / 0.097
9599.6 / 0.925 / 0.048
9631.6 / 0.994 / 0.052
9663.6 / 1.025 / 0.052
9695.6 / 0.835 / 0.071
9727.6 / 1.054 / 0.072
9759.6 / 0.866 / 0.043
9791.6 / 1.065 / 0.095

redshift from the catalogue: 0.15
